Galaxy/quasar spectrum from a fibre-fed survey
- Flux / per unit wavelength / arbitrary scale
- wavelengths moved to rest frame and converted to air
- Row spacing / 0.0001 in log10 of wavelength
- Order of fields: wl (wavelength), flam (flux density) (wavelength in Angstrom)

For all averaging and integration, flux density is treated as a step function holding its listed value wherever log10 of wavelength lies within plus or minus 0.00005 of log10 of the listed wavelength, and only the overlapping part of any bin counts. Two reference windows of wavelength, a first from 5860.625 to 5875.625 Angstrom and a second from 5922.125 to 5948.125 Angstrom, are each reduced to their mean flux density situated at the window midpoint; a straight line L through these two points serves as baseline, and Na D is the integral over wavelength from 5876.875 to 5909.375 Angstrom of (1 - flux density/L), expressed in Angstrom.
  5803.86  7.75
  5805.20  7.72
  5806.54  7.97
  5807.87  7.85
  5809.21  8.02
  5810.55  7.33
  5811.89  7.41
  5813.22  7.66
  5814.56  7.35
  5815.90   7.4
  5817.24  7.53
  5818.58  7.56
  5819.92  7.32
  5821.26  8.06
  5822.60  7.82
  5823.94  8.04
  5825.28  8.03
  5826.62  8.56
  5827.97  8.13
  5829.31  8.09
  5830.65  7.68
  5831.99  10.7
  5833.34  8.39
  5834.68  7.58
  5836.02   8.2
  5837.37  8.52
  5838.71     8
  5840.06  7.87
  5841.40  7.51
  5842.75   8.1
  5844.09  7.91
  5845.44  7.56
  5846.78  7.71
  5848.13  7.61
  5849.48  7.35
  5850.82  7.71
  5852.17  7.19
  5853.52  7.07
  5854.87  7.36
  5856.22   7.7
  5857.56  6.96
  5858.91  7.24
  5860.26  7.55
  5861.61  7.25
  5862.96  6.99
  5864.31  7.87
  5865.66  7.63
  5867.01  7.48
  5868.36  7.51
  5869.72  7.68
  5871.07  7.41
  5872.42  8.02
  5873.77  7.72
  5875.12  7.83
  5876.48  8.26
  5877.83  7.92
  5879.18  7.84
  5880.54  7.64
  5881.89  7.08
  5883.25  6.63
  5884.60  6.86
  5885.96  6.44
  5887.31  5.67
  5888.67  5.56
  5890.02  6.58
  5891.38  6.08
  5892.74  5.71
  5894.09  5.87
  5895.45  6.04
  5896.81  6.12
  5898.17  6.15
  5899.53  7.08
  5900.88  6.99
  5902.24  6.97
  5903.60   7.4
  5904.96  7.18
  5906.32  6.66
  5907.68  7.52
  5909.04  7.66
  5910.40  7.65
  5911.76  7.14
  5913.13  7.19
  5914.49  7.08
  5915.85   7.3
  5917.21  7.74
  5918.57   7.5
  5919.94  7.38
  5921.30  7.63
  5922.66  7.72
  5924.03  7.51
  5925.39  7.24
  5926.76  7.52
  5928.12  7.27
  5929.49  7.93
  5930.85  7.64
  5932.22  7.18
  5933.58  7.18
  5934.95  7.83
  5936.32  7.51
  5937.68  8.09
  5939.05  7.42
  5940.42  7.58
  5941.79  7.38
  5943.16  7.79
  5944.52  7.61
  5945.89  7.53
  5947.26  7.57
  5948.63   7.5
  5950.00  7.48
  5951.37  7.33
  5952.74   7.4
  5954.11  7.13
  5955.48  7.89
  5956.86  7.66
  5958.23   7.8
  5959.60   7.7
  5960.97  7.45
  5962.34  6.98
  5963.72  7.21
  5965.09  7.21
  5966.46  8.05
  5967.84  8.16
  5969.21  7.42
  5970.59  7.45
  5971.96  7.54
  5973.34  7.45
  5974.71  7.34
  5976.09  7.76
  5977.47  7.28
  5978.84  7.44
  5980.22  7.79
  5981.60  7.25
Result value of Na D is 3.6 Angstrom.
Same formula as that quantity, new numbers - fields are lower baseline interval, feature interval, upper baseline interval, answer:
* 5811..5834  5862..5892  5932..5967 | 2.2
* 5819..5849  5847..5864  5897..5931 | 1.1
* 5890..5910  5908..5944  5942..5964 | -2.1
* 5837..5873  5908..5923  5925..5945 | 0.2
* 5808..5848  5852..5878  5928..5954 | 0.9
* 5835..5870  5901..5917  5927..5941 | 0.7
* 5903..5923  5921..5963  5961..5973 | -0.5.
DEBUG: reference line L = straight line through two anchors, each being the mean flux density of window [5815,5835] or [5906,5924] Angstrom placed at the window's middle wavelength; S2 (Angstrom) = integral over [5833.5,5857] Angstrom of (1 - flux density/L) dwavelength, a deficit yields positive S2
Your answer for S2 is 0.6 Angstrom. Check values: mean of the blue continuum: 8.06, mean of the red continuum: 7.42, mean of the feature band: 7.72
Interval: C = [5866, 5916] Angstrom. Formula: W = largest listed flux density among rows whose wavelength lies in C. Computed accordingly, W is 8.26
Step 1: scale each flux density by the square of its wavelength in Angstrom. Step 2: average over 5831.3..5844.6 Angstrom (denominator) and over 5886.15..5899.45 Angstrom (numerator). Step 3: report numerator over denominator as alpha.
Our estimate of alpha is 0.74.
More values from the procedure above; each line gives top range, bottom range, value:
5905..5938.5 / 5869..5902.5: 1.10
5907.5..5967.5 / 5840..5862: 1.03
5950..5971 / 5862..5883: 1.02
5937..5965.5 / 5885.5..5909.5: 1.17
